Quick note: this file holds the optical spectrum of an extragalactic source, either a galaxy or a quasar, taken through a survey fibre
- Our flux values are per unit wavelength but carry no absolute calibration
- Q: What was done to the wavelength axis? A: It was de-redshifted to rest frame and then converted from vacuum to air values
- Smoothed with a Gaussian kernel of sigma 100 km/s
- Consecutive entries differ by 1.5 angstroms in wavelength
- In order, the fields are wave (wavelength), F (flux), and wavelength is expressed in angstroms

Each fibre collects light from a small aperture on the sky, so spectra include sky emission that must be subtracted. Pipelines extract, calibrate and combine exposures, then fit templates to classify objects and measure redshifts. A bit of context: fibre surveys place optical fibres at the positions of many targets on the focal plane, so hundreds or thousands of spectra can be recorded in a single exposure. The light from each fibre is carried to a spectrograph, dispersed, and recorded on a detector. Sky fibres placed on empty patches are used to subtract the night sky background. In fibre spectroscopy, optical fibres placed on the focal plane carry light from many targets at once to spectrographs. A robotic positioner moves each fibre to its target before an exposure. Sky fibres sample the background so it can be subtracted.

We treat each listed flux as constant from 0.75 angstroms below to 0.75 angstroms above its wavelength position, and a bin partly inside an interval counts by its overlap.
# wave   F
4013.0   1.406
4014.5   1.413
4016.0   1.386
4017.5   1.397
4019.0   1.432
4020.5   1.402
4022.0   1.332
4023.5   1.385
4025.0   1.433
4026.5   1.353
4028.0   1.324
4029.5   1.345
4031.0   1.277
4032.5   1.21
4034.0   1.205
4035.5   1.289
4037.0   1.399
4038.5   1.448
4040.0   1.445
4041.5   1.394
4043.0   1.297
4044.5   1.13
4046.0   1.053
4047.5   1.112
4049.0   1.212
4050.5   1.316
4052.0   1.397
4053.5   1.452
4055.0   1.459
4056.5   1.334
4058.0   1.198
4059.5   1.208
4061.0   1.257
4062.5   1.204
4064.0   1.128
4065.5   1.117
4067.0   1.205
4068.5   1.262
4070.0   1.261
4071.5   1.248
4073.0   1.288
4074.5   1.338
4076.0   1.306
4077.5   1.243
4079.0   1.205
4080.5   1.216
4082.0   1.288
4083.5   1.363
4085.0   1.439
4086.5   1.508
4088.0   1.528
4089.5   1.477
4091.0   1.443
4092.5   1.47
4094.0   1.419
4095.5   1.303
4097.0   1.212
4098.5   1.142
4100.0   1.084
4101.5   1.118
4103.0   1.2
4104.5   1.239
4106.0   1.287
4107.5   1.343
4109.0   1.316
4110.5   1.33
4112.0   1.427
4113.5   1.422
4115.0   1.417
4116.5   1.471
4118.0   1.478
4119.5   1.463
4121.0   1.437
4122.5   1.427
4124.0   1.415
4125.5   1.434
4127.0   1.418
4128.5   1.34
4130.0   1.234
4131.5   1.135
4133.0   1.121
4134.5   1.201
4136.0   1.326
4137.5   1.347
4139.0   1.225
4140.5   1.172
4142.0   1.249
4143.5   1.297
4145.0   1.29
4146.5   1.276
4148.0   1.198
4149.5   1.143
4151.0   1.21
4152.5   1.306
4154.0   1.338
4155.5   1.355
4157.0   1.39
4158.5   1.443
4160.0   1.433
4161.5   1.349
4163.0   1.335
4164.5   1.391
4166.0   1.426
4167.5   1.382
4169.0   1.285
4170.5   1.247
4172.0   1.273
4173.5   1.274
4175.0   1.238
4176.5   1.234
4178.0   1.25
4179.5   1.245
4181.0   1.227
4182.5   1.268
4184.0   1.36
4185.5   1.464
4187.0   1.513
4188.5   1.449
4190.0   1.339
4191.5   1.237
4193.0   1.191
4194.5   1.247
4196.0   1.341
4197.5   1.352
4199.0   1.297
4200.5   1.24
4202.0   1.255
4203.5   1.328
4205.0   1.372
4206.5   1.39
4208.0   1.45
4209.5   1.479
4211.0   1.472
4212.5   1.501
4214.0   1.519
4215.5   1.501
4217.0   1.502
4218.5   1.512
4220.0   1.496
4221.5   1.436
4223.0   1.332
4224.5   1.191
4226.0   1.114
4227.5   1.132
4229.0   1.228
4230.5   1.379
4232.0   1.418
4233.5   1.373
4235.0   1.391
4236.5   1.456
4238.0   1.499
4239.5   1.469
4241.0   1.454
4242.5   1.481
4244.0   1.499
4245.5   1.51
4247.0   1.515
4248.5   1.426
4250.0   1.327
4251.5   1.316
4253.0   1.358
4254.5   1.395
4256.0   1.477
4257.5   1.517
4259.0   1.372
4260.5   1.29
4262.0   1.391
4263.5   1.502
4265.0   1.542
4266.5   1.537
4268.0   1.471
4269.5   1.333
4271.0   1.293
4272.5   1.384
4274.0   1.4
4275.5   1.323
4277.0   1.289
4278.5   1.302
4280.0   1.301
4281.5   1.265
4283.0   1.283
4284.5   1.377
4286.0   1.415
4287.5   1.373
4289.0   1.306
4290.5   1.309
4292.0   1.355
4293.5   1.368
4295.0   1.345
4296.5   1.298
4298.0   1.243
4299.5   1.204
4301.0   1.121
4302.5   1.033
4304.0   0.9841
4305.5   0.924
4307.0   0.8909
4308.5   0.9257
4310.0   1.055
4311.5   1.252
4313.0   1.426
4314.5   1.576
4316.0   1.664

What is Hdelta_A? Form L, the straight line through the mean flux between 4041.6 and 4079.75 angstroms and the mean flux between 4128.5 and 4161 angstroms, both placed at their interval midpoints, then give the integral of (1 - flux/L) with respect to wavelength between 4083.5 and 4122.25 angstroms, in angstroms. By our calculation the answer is -3.0 angstroms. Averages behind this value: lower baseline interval 1.25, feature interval 1.36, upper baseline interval 1.27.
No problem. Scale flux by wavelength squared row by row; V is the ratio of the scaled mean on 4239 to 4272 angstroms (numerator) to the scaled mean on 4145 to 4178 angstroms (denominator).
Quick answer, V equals 1.14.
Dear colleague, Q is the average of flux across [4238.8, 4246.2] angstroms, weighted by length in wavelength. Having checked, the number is 1.48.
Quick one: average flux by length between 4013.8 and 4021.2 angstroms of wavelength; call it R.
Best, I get 1.41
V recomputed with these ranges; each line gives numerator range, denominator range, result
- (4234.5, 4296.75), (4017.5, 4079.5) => 1.20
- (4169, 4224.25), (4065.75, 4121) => 1.07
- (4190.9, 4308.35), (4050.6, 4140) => 1.10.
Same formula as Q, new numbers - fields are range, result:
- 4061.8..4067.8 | 1.16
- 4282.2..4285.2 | 1.33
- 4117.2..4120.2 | 1.47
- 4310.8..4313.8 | 1.34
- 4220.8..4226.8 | 1.27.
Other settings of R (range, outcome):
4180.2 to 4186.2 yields 1.33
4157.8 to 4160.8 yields 1.44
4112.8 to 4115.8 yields 1.42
